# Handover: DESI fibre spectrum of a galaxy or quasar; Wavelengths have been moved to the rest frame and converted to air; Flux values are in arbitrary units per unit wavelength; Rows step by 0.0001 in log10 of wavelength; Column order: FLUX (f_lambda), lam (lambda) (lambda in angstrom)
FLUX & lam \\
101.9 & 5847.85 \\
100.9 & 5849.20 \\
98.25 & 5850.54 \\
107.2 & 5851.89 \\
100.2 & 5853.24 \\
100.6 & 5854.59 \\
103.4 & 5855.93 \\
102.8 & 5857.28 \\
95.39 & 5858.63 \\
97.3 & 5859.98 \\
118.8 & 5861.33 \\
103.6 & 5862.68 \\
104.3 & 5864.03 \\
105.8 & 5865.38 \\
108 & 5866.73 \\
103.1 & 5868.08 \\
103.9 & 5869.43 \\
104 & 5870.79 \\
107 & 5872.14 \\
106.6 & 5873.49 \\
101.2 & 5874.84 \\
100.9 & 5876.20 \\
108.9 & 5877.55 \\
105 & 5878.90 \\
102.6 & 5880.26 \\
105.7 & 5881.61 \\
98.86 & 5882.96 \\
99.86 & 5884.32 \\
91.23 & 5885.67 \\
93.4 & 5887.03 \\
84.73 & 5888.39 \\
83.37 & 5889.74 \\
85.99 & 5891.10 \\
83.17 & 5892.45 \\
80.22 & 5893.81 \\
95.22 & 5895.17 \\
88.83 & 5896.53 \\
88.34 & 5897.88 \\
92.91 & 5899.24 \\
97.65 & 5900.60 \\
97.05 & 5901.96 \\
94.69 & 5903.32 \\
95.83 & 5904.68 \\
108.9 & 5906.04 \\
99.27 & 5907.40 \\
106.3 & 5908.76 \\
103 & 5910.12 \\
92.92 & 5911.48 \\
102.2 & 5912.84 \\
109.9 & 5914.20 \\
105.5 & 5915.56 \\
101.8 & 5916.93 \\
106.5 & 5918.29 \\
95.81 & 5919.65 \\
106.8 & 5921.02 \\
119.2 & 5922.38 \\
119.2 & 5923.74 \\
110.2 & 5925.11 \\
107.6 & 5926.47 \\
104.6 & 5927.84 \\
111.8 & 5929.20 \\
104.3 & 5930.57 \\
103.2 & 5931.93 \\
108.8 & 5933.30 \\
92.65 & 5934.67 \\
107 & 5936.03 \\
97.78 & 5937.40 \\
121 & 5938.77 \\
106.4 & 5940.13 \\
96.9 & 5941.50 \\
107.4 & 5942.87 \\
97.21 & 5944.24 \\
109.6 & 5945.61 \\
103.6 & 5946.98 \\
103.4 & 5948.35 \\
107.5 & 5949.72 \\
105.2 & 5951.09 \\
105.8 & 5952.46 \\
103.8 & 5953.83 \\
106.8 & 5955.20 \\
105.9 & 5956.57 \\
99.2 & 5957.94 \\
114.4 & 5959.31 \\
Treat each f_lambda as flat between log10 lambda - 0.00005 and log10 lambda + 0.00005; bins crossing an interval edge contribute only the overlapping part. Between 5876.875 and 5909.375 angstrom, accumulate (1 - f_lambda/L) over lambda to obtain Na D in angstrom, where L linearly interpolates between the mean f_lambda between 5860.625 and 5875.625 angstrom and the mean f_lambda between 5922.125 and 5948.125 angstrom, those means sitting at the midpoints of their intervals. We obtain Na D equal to 3.3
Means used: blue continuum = 106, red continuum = 106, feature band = 95.3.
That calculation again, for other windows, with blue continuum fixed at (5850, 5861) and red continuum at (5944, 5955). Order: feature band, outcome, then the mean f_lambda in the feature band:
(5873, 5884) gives -0.2 angstrom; 104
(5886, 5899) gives 1.9 angstrom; 87.3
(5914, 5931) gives -0.7 angstrom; 108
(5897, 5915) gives 0.7 angstrom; 99.1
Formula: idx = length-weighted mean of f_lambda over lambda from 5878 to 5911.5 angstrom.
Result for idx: 95.1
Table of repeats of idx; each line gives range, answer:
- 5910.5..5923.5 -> 105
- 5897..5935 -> 103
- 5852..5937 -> 101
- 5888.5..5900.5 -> 87.7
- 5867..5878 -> 104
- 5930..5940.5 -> 105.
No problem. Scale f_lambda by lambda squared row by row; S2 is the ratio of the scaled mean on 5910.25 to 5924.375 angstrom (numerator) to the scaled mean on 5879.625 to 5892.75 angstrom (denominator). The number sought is 1.1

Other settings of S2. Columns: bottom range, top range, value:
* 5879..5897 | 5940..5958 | 1.15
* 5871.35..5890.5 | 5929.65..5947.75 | 1.07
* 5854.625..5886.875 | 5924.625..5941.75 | 1.05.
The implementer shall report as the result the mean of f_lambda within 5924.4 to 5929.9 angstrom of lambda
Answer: 108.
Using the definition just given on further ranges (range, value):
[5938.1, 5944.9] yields 106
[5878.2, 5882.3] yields 105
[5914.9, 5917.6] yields 103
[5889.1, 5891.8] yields 84.8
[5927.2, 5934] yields 107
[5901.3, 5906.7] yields 99.1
